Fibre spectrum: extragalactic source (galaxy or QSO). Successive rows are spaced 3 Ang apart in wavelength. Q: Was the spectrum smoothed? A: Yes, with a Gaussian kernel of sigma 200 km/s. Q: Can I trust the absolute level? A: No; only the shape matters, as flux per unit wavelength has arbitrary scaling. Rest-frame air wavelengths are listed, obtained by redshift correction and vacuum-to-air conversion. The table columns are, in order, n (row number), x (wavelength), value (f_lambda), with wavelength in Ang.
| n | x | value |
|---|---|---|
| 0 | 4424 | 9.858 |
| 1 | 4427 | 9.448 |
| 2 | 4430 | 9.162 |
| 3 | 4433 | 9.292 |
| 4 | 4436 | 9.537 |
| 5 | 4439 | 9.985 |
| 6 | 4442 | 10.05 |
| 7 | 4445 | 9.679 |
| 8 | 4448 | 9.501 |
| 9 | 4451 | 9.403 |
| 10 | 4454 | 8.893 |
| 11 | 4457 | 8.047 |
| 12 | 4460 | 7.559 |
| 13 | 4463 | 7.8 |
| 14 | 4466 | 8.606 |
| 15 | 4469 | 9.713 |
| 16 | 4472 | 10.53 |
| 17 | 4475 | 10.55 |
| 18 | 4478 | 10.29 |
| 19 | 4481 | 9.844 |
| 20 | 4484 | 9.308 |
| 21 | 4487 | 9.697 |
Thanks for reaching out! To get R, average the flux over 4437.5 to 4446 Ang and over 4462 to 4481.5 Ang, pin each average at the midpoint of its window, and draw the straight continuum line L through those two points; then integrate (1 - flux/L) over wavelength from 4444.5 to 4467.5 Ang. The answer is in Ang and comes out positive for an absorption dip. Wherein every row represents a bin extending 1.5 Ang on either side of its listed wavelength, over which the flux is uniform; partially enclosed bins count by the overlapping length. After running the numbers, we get 2.7 Ang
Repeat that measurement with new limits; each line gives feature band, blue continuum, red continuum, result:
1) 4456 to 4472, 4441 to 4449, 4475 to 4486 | 2.07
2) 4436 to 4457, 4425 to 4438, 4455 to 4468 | -1.71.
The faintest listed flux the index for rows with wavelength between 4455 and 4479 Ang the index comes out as 7.559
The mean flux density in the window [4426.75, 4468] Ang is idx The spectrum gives 9.07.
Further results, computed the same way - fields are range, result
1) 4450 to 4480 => 9.15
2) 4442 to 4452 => 9.61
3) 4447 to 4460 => 8.78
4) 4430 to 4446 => 9.66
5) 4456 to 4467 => 7.97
